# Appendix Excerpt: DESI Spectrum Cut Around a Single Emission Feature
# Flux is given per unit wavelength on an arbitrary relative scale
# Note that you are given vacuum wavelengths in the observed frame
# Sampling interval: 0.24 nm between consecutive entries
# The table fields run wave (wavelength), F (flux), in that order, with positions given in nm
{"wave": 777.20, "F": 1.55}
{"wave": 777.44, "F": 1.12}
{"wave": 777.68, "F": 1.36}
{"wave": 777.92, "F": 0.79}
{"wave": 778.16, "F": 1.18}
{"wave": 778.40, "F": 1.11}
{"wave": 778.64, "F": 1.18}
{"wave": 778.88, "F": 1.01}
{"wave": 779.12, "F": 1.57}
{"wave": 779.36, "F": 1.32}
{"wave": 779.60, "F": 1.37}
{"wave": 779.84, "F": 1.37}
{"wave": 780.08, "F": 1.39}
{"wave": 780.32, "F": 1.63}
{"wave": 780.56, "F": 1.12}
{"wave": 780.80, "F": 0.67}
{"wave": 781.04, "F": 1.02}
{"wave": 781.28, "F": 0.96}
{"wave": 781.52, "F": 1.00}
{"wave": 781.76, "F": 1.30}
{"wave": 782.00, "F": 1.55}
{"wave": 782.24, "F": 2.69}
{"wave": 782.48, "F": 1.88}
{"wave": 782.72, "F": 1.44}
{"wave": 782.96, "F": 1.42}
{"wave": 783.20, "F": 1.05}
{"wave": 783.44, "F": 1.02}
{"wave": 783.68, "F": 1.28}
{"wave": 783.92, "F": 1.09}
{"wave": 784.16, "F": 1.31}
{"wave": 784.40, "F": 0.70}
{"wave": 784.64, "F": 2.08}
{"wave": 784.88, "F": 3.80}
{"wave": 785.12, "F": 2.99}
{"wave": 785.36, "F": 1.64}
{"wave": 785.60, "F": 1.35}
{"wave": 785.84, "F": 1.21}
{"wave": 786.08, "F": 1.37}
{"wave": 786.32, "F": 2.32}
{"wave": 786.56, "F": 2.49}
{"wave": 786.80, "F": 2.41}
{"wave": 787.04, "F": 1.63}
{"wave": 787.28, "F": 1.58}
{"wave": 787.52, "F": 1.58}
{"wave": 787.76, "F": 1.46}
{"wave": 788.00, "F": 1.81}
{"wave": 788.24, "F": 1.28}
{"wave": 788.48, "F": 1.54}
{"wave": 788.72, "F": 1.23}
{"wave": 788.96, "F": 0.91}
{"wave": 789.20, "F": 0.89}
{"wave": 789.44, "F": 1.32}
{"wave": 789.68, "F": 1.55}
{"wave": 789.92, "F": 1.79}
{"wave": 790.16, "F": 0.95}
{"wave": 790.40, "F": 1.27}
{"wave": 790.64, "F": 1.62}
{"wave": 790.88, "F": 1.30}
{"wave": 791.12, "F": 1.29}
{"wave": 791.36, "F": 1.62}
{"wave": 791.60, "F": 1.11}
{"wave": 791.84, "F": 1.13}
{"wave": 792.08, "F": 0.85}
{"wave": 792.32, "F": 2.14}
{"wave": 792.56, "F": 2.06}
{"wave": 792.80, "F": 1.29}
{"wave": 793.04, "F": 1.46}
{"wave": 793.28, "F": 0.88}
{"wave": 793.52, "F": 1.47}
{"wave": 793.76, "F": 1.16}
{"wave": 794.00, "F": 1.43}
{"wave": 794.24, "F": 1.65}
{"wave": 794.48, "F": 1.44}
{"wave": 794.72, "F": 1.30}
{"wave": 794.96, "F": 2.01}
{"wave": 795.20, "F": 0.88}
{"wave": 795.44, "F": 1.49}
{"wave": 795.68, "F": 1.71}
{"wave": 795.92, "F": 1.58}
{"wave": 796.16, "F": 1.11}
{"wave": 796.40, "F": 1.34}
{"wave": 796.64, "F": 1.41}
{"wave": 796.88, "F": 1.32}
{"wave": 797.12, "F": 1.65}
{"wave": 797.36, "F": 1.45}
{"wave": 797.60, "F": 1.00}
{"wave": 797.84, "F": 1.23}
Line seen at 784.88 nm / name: [S II]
